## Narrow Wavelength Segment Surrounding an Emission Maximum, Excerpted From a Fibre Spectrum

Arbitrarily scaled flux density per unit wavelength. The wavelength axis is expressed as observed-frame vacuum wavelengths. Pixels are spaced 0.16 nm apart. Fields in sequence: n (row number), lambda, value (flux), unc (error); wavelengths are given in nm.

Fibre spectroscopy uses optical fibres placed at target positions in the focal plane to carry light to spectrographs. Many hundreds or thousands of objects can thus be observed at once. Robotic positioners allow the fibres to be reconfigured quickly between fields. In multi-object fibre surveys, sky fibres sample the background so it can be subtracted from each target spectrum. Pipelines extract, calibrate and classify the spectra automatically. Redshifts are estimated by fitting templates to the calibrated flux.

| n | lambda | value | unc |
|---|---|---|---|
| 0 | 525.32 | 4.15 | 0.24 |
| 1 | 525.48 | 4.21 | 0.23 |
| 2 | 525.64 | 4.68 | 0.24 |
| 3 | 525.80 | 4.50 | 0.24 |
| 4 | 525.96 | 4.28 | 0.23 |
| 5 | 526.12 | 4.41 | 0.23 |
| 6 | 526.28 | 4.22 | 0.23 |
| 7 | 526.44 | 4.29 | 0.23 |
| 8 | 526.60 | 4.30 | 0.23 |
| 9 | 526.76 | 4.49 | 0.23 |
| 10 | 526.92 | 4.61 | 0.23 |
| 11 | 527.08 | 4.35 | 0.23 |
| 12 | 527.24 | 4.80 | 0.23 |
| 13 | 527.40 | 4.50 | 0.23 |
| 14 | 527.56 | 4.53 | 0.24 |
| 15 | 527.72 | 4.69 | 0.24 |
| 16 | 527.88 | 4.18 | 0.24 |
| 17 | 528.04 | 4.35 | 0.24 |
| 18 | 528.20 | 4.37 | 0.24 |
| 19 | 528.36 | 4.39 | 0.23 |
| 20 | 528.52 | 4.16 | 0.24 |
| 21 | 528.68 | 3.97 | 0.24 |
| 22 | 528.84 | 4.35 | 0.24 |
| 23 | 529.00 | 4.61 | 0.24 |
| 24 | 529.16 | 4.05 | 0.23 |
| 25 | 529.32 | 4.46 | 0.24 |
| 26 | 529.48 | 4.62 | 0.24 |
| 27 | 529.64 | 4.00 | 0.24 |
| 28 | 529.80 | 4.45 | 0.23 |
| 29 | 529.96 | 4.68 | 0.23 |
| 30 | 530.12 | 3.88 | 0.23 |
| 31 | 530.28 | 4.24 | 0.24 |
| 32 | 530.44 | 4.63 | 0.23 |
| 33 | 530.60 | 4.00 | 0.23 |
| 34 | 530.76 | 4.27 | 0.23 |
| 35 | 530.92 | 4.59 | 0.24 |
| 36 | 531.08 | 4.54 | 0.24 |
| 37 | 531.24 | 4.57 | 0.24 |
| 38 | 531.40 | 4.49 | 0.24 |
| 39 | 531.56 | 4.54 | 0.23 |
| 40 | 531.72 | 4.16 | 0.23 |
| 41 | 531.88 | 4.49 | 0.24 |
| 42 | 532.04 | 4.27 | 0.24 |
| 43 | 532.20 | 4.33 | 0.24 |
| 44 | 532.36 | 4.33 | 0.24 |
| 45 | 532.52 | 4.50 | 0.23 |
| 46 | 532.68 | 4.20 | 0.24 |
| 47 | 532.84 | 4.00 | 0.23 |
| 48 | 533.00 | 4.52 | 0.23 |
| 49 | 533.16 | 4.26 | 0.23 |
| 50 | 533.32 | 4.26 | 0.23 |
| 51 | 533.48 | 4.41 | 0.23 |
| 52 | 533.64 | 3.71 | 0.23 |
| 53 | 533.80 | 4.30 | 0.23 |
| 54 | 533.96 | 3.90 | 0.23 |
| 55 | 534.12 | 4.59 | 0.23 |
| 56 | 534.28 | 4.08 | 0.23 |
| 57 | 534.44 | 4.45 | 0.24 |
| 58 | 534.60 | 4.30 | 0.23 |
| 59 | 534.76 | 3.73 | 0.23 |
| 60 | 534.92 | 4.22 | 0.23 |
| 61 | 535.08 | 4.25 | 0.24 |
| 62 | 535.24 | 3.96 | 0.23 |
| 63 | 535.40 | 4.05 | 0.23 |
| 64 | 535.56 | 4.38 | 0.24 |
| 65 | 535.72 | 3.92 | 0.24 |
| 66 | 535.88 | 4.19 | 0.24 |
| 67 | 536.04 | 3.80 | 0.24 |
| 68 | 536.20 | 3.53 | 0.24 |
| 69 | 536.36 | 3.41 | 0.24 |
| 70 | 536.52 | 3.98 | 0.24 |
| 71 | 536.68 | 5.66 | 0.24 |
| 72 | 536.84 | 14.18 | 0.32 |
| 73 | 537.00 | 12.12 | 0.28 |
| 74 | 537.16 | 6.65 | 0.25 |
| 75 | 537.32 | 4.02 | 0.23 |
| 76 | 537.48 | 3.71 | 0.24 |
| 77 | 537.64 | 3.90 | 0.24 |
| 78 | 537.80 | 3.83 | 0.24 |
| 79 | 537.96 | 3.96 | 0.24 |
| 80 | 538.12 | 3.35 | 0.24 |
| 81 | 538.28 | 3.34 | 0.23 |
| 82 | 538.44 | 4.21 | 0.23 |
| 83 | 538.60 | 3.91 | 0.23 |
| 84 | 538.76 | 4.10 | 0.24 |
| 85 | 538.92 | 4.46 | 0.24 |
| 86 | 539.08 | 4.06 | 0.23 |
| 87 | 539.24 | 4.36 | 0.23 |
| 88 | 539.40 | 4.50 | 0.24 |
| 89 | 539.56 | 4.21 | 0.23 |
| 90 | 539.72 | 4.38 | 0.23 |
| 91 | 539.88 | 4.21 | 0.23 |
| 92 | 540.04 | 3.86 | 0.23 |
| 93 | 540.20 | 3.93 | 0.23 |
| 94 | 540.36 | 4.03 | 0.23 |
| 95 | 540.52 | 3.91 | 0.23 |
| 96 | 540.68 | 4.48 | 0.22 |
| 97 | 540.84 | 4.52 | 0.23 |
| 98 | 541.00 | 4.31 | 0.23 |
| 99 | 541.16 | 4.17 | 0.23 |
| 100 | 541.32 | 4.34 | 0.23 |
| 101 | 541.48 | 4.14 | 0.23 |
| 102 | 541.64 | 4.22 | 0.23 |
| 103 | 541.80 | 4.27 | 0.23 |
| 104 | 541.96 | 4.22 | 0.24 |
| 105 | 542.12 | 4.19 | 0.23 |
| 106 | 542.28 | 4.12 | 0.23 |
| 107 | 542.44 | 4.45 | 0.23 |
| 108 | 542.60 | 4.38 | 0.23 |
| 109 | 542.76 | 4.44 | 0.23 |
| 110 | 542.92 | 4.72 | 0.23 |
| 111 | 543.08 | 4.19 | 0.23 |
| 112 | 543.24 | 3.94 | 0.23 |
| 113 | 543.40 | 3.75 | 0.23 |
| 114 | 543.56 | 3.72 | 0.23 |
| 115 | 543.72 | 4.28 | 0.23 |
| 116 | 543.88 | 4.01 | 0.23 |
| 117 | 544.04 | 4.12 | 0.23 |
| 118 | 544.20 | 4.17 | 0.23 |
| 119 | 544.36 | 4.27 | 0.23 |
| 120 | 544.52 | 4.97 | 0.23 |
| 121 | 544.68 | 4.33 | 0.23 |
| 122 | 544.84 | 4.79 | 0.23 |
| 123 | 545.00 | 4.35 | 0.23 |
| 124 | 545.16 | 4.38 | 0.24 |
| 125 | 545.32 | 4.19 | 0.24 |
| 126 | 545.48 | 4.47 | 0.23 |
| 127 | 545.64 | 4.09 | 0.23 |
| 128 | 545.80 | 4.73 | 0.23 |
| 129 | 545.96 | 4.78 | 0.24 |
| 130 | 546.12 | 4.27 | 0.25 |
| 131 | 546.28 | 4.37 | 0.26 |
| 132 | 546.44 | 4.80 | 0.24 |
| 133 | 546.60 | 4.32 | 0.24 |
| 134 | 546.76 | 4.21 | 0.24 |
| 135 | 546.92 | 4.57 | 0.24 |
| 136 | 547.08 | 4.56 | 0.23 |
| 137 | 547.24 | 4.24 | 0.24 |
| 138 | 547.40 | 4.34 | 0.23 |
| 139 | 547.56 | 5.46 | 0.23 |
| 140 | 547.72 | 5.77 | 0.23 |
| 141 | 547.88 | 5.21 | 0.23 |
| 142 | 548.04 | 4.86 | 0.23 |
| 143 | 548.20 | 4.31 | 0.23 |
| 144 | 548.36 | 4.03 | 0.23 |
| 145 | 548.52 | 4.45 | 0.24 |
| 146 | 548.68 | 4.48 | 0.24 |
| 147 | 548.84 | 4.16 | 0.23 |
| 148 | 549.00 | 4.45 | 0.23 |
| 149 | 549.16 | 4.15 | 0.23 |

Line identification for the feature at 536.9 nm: H-beta 4861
